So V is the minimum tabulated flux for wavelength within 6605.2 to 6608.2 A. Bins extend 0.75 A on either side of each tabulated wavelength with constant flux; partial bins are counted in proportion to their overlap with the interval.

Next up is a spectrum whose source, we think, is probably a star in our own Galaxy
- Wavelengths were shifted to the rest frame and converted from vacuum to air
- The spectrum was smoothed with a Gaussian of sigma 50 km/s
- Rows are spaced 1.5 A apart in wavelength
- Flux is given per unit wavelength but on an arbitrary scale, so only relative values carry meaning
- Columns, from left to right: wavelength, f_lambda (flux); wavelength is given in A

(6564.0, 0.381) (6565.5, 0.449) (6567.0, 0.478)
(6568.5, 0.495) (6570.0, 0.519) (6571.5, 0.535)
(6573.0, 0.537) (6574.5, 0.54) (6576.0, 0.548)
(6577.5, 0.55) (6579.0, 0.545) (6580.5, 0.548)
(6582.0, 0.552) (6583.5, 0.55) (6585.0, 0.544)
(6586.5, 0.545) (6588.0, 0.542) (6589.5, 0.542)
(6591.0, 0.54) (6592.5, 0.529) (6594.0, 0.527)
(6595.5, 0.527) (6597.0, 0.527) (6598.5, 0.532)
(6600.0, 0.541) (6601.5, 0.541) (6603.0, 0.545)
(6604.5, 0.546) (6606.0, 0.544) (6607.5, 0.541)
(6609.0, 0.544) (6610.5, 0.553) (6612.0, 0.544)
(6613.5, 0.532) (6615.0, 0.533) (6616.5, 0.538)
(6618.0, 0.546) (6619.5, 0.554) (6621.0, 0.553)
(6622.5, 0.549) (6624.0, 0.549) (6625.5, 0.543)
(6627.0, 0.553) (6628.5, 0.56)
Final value 0.541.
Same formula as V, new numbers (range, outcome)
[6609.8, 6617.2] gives 0.532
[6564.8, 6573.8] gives 0.449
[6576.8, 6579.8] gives 0.545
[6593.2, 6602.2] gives 0.527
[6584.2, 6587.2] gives 0.544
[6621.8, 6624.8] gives 0.549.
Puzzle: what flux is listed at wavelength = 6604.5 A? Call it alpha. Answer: 0.546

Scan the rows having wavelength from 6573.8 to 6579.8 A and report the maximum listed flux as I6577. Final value 0.55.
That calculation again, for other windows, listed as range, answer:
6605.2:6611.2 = 0.553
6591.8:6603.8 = 0.545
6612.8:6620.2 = 0.554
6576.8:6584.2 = 0.552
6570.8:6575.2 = 0.54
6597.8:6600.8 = 0.541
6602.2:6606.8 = 0.546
